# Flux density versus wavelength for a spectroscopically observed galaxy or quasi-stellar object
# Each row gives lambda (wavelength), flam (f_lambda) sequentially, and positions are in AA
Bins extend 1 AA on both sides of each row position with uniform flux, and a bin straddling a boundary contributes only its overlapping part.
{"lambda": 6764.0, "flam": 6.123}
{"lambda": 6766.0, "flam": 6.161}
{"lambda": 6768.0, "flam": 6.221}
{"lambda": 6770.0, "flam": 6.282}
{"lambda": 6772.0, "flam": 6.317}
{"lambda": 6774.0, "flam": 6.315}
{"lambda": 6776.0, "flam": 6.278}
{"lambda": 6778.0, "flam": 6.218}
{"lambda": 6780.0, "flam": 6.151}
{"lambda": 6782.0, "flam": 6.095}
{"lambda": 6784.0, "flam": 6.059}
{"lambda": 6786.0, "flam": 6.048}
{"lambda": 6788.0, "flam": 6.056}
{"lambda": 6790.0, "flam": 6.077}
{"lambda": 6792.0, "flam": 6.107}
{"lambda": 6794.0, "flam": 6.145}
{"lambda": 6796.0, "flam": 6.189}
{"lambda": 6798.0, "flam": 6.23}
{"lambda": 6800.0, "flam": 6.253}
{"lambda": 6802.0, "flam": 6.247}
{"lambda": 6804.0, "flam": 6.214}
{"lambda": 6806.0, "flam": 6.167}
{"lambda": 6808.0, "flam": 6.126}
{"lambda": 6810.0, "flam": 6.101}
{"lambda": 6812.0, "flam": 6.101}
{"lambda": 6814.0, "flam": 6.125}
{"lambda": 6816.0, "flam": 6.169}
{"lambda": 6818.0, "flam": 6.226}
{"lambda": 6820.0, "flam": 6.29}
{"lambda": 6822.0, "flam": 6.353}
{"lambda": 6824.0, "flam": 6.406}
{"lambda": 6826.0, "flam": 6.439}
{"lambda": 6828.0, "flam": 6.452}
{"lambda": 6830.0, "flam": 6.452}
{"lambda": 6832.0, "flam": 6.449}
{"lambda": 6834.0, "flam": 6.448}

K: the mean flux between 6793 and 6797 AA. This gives 6.17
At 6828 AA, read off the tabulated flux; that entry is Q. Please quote 6.452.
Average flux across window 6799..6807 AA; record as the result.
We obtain 6.22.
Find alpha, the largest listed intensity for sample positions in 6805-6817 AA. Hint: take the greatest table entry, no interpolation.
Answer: 6.169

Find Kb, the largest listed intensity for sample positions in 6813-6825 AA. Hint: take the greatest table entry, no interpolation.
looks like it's 6.406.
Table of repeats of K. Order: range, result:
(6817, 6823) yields 6.29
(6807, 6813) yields 6.11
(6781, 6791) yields 6.07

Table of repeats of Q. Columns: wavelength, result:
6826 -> 6.439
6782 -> 6.095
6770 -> 6.282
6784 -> 6.059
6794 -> 6.145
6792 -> 6.107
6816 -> 6.169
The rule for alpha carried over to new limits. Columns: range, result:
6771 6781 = 6.317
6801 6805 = 6.247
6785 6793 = 6.107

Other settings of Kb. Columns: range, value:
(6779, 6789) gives 6.151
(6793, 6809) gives 6.253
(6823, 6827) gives 6.439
